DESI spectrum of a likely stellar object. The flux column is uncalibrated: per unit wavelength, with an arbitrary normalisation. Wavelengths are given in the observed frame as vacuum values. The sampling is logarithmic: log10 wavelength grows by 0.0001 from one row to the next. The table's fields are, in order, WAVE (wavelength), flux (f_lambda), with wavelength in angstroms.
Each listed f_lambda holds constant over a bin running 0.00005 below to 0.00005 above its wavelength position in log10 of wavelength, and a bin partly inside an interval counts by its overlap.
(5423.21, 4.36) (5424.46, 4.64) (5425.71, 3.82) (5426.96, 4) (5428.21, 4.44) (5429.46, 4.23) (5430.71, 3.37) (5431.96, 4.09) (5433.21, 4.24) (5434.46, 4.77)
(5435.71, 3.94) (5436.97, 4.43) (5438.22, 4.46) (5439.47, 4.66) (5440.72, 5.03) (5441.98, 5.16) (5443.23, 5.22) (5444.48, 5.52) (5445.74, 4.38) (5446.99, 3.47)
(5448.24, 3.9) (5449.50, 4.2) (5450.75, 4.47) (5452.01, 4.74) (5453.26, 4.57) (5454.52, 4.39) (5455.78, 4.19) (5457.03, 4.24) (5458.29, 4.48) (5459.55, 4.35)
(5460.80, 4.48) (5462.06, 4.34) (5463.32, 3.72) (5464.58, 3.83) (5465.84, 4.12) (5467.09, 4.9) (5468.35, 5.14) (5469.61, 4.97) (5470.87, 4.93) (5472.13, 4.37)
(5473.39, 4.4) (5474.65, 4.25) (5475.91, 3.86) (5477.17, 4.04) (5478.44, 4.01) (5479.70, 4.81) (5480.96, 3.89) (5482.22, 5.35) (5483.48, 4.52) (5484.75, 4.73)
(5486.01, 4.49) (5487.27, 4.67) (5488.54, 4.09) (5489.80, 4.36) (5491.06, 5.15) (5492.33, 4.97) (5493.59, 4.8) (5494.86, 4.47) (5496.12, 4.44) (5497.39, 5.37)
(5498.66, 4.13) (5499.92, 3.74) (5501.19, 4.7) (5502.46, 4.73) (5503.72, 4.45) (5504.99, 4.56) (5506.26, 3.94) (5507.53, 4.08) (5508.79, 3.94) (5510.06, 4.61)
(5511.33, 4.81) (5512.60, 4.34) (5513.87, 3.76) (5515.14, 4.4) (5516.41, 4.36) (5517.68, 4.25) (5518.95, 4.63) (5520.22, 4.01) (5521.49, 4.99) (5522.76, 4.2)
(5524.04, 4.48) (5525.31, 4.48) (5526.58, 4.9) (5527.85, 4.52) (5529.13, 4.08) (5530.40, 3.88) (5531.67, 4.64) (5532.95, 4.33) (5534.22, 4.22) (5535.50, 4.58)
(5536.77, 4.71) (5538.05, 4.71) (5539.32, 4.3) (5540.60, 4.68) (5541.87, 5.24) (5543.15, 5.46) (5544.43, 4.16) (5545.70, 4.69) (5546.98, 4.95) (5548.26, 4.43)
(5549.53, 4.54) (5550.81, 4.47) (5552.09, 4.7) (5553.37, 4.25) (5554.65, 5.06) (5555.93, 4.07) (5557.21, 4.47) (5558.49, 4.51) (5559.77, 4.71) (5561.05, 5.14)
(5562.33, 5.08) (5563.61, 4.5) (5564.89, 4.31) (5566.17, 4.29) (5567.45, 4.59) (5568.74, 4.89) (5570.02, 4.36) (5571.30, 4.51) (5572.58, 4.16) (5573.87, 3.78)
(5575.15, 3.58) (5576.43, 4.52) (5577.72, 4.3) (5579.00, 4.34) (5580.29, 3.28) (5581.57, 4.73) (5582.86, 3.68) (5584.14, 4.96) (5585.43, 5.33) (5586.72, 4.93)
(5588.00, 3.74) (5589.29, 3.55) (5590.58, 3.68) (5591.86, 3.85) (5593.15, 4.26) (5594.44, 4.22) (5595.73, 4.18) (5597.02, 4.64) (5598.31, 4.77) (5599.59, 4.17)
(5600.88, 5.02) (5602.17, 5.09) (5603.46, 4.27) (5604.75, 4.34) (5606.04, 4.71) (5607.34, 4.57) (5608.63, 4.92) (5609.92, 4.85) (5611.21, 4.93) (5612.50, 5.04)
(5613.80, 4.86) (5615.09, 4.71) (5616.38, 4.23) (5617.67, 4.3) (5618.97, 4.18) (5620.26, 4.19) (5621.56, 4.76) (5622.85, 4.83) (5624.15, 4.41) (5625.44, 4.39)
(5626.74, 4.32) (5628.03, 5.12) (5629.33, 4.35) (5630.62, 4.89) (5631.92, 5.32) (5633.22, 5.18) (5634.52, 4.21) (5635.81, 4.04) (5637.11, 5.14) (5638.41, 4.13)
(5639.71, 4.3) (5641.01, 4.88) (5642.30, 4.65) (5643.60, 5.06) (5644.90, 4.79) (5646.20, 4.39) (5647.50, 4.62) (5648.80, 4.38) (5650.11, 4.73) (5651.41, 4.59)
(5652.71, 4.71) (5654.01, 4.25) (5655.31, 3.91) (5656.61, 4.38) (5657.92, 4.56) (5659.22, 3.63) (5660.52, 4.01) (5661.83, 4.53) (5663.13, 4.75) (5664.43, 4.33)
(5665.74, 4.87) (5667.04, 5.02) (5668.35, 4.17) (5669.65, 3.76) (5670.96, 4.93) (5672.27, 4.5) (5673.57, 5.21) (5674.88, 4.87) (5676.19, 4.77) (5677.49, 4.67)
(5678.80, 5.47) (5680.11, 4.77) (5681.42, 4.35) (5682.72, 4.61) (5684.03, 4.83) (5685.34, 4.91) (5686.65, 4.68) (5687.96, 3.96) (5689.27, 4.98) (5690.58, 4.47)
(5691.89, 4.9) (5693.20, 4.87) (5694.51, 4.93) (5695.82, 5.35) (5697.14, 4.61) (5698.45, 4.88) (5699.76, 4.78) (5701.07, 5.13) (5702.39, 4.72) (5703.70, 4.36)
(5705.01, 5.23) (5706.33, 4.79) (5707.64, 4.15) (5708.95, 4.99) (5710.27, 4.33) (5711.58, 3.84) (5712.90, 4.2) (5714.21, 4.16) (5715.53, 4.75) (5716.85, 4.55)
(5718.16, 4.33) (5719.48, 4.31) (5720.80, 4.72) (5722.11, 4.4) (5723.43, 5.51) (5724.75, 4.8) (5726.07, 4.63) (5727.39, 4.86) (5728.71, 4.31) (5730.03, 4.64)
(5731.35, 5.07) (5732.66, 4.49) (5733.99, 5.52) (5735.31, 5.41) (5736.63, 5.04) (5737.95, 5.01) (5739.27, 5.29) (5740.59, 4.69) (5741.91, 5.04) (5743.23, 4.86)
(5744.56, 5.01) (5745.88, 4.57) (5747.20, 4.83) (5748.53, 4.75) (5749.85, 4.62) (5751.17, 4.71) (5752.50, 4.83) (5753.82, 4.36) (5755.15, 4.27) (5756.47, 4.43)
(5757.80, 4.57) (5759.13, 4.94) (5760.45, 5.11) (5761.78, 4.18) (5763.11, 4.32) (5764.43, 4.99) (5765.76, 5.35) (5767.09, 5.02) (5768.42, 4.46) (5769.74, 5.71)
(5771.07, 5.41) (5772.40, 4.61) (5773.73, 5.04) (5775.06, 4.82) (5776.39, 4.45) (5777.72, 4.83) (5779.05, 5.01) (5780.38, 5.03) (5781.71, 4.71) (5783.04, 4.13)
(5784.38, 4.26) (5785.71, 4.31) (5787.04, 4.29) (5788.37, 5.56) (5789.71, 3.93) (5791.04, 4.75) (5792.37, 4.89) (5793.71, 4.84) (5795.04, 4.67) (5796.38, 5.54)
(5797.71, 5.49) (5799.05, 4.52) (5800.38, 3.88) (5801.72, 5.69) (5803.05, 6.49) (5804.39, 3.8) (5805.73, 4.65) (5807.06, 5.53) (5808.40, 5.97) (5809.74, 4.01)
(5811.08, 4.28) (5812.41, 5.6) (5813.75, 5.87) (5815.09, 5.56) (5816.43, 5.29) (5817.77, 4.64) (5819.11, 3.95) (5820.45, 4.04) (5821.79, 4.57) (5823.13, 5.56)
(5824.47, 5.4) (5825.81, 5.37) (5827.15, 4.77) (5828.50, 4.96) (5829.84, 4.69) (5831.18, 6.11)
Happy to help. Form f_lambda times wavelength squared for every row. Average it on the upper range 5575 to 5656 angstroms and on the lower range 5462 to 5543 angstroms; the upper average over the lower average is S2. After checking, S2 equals 1.1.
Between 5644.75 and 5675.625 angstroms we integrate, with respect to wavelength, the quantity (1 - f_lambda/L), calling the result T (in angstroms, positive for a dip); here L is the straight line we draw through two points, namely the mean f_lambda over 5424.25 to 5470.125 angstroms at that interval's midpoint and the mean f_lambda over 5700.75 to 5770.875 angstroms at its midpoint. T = 1.1 angstroms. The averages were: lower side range 4.4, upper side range 4.74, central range 4.49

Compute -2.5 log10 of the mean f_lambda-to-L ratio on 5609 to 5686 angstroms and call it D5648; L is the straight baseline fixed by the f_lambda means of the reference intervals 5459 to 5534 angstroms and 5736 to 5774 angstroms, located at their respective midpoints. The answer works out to 0.01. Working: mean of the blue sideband 4.44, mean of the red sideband 4.83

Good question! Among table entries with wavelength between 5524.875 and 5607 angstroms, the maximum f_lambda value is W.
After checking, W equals 5.46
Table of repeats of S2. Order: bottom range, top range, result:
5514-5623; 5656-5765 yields 1.10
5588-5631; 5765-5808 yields 1.15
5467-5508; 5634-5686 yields 1.08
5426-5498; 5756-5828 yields 1.23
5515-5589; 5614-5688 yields 1.06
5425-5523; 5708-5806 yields 1.19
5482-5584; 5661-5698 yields 1.11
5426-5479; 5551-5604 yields 1.05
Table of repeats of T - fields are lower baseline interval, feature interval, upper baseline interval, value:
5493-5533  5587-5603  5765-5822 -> 0.9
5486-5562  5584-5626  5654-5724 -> 0.5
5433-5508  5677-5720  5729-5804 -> 0.8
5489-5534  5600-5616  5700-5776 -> -0.6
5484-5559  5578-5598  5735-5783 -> 1.6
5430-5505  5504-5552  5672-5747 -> 0.7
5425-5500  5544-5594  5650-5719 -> 1.4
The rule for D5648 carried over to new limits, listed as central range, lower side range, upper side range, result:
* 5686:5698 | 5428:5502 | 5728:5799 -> -0.01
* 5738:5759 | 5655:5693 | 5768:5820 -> 0.01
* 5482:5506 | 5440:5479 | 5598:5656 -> -0.03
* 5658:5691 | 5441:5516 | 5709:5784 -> 0.02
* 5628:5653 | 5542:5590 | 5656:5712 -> -0.02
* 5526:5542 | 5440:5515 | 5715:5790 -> 0.01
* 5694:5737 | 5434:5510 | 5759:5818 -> 0.02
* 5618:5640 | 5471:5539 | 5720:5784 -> 0.01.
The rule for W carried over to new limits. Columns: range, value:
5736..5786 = 5.71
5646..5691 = 5.47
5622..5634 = 5.32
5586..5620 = 5.09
